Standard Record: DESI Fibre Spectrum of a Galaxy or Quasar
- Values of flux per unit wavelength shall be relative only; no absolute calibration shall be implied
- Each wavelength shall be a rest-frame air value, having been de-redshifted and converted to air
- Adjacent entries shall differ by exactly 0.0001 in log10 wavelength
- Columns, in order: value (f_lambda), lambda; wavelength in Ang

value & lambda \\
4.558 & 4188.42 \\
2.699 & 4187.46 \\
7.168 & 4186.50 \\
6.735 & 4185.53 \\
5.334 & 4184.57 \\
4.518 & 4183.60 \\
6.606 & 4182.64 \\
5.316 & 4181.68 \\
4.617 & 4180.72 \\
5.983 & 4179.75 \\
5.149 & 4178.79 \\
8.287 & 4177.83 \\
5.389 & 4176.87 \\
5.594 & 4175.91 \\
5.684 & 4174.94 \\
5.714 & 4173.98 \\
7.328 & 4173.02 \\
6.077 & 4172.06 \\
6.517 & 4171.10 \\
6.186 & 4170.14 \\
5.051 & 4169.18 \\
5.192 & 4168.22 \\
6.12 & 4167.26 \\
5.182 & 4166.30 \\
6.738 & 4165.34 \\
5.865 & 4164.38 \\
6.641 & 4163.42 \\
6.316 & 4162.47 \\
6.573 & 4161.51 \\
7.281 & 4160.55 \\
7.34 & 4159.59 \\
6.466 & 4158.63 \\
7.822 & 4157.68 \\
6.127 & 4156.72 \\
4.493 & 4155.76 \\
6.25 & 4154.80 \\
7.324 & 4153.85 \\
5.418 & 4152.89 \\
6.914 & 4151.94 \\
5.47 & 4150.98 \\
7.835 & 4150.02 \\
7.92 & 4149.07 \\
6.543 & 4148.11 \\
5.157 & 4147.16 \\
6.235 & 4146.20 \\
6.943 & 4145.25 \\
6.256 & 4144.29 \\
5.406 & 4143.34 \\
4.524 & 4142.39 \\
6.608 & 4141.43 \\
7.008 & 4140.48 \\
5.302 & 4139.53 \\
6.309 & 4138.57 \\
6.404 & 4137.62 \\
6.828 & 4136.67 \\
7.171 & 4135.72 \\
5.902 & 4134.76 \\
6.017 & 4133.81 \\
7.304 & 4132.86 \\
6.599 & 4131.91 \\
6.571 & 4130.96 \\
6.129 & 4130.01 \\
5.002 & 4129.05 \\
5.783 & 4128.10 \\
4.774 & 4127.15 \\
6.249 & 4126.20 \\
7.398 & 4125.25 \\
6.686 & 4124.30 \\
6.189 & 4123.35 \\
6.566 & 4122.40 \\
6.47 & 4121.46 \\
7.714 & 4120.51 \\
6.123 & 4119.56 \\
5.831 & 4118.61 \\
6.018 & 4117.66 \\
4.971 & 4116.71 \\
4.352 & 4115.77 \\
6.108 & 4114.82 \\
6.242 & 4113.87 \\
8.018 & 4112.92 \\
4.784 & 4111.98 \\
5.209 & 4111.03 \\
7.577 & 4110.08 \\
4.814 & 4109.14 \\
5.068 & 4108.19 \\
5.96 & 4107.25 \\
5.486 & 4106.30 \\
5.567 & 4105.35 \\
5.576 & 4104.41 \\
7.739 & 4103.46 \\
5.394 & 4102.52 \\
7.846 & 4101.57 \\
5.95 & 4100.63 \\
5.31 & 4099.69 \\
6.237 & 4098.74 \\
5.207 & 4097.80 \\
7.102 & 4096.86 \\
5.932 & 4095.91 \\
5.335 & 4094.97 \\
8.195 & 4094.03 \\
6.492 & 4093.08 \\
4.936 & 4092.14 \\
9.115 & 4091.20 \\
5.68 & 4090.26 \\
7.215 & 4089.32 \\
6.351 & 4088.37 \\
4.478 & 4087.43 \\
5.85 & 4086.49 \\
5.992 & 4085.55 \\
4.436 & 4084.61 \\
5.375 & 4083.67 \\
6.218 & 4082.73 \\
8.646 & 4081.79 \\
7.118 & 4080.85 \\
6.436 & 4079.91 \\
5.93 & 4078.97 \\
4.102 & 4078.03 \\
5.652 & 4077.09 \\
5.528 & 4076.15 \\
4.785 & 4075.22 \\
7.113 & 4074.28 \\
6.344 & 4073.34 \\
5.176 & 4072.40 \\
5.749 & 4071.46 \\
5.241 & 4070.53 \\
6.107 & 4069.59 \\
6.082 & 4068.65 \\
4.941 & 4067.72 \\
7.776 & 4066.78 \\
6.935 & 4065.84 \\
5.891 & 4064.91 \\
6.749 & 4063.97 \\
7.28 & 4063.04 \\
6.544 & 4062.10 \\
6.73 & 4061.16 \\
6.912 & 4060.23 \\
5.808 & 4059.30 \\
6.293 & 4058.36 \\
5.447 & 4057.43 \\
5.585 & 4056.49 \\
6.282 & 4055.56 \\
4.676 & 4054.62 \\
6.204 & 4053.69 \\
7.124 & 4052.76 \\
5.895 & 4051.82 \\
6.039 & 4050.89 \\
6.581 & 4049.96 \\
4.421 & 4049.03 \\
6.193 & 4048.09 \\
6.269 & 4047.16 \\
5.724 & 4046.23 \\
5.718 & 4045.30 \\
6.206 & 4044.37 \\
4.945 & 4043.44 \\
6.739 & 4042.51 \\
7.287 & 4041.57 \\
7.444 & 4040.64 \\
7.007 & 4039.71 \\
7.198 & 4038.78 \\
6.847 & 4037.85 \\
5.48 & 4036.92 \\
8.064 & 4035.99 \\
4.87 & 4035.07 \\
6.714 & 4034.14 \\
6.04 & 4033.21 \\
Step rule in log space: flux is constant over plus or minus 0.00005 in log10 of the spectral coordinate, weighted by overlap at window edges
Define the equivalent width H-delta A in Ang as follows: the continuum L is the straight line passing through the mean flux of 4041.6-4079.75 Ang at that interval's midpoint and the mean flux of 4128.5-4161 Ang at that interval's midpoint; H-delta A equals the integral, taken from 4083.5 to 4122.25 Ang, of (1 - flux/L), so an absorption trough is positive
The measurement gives 0.84 Ang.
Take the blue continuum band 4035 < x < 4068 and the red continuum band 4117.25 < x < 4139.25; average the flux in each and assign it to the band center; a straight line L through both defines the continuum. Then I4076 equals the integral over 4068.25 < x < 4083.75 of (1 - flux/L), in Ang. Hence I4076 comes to 0.8 Ang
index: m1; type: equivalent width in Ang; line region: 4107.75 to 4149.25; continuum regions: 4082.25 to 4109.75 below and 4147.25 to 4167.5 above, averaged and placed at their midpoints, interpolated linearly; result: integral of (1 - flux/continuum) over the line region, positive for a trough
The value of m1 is 0.8 Ang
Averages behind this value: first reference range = 6.04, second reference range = 6.49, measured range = 6.15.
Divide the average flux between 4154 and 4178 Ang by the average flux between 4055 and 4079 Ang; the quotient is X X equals 1.0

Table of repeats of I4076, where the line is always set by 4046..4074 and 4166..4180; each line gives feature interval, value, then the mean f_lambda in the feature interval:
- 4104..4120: 0.8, 5.75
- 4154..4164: -0.9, 6.55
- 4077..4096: -0.3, 6.18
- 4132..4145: -0.5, 6.26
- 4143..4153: -0.7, 6.42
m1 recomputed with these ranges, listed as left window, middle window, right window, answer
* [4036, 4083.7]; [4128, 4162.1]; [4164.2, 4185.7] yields -2.43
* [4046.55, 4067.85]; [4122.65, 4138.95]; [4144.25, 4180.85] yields -0.16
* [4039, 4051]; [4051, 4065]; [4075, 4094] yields -0.13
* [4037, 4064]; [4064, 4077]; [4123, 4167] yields 0.59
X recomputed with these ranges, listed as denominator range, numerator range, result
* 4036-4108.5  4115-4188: 1.00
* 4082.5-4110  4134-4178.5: 1.04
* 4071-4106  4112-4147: 1.01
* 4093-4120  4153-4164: 1.09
